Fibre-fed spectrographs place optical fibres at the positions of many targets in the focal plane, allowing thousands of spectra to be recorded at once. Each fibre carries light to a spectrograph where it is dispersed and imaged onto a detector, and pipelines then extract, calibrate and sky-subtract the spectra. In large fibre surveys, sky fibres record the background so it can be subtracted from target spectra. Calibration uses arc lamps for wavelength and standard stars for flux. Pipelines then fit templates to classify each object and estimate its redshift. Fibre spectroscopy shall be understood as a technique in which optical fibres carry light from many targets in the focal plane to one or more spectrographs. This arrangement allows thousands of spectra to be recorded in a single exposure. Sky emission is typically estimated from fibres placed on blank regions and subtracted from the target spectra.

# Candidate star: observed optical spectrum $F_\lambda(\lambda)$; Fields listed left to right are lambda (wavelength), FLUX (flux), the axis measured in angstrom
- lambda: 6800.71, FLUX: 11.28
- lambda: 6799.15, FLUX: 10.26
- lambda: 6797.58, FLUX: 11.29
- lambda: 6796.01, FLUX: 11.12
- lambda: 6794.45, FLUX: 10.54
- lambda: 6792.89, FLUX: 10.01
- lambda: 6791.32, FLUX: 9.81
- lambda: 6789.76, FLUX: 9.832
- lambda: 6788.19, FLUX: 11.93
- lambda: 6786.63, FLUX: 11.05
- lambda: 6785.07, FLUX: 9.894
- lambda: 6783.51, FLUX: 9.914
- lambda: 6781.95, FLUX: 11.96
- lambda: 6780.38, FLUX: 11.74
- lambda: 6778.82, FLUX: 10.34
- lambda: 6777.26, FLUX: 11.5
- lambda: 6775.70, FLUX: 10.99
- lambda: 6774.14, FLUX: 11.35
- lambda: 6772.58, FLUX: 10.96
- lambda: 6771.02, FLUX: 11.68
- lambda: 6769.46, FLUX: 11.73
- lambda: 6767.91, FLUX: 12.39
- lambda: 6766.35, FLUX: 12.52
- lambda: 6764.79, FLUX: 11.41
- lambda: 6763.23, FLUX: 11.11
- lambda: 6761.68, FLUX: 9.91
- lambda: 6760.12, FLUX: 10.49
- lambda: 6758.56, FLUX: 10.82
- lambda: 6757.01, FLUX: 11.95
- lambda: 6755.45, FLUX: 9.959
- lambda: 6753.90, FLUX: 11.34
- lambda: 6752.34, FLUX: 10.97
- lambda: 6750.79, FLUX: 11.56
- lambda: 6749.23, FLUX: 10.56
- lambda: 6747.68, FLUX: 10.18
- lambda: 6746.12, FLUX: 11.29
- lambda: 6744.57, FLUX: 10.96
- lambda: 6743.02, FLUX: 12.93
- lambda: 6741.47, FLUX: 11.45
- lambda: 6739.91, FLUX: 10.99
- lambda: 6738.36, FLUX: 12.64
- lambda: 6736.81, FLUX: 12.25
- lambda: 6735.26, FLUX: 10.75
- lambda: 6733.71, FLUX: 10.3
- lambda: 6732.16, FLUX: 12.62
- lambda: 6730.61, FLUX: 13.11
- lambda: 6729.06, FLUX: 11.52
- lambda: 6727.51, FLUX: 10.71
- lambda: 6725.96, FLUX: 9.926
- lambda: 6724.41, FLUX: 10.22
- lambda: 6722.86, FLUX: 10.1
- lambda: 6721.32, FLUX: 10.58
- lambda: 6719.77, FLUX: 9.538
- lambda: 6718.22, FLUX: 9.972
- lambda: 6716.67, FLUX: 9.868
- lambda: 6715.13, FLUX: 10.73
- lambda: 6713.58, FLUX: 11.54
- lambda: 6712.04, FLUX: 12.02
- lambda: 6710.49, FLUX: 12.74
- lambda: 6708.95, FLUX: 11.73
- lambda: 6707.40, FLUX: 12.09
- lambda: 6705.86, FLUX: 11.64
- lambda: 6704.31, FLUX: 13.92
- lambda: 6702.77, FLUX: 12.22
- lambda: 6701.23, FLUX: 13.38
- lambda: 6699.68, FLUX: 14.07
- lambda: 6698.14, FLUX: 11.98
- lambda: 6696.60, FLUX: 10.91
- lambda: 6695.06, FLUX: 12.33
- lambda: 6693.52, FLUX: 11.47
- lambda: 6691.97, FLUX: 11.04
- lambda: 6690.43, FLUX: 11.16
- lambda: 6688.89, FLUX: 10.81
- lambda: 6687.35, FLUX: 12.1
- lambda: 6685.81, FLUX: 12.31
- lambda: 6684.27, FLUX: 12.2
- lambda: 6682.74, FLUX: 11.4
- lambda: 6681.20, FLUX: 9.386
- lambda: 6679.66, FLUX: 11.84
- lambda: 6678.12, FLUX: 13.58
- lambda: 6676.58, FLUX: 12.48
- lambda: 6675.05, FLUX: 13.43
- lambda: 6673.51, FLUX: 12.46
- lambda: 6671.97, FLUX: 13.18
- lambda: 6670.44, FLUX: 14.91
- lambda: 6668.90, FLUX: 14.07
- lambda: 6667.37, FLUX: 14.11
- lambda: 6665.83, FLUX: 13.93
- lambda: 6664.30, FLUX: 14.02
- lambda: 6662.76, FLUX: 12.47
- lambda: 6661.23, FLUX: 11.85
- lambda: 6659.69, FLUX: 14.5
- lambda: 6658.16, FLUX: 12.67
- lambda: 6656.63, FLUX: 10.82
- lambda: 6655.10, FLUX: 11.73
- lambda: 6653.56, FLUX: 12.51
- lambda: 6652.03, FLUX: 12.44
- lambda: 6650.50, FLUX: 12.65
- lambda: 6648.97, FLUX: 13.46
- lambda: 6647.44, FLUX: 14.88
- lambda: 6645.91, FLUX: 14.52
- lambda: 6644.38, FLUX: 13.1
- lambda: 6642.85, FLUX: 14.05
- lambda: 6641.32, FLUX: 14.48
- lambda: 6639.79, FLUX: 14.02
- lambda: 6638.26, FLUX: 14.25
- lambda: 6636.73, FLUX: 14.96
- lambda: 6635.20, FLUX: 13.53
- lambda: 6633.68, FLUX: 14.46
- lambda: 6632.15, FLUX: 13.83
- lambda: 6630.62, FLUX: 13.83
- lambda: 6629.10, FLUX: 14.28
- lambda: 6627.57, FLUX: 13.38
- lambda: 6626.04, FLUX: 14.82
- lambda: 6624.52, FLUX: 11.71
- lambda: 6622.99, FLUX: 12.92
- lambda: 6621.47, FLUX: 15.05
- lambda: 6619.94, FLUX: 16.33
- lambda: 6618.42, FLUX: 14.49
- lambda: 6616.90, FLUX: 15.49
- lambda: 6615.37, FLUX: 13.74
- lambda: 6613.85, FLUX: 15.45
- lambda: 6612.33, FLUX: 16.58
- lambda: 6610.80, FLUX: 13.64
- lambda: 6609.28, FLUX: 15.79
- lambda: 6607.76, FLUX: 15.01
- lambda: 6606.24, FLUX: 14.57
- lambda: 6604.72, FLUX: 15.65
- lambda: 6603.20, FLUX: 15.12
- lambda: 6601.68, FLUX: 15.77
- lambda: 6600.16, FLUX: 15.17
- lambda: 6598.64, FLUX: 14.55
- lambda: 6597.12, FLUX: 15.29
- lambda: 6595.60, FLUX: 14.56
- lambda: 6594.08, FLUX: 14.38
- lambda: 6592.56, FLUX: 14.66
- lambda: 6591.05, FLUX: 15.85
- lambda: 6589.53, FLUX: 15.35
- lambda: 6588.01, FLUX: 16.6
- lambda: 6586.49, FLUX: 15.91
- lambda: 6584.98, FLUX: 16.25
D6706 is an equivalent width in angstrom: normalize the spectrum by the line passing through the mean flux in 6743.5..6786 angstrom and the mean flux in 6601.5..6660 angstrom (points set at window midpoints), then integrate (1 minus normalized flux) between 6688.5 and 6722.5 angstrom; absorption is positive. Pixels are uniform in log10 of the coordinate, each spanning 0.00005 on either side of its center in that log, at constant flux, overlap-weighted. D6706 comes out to 2.2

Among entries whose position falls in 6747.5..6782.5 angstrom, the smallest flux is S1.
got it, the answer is 9.91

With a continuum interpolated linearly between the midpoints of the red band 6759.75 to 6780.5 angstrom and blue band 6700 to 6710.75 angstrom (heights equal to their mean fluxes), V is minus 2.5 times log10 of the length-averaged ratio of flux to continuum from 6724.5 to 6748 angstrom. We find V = 0.050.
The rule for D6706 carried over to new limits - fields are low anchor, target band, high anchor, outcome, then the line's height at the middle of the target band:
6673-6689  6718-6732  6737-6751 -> 1.0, 11.6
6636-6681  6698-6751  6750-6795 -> 2.2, 12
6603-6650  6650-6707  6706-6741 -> 0.9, 12.7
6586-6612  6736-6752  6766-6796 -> 0.6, 11.9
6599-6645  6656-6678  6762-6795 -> 0.5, 13.5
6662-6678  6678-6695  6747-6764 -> 1.9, 13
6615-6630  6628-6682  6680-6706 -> -0.7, 13.2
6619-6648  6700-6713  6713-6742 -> -0.9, 11.7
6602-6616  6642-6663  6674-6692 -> 0.3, 13.2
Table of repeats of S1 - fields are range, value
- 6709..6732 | 9.538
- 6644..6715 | 9.386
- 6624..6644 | 11.71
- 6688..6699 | 10.81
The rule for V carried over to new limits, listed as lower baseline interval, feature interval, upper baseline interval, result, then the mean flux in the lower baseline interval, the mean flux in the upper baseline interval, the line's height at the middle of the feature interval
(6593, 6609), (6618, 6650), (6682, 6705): -0.01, 15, 12.1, 14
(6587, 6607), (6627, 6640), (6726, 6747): 0.01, 15.2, 11.6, 14.3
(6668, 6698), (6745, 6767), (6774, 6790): 0.03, 12.2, 11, 11.3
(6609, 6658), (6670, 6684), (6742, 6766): 0.04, 13.9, 11.1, 12.9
